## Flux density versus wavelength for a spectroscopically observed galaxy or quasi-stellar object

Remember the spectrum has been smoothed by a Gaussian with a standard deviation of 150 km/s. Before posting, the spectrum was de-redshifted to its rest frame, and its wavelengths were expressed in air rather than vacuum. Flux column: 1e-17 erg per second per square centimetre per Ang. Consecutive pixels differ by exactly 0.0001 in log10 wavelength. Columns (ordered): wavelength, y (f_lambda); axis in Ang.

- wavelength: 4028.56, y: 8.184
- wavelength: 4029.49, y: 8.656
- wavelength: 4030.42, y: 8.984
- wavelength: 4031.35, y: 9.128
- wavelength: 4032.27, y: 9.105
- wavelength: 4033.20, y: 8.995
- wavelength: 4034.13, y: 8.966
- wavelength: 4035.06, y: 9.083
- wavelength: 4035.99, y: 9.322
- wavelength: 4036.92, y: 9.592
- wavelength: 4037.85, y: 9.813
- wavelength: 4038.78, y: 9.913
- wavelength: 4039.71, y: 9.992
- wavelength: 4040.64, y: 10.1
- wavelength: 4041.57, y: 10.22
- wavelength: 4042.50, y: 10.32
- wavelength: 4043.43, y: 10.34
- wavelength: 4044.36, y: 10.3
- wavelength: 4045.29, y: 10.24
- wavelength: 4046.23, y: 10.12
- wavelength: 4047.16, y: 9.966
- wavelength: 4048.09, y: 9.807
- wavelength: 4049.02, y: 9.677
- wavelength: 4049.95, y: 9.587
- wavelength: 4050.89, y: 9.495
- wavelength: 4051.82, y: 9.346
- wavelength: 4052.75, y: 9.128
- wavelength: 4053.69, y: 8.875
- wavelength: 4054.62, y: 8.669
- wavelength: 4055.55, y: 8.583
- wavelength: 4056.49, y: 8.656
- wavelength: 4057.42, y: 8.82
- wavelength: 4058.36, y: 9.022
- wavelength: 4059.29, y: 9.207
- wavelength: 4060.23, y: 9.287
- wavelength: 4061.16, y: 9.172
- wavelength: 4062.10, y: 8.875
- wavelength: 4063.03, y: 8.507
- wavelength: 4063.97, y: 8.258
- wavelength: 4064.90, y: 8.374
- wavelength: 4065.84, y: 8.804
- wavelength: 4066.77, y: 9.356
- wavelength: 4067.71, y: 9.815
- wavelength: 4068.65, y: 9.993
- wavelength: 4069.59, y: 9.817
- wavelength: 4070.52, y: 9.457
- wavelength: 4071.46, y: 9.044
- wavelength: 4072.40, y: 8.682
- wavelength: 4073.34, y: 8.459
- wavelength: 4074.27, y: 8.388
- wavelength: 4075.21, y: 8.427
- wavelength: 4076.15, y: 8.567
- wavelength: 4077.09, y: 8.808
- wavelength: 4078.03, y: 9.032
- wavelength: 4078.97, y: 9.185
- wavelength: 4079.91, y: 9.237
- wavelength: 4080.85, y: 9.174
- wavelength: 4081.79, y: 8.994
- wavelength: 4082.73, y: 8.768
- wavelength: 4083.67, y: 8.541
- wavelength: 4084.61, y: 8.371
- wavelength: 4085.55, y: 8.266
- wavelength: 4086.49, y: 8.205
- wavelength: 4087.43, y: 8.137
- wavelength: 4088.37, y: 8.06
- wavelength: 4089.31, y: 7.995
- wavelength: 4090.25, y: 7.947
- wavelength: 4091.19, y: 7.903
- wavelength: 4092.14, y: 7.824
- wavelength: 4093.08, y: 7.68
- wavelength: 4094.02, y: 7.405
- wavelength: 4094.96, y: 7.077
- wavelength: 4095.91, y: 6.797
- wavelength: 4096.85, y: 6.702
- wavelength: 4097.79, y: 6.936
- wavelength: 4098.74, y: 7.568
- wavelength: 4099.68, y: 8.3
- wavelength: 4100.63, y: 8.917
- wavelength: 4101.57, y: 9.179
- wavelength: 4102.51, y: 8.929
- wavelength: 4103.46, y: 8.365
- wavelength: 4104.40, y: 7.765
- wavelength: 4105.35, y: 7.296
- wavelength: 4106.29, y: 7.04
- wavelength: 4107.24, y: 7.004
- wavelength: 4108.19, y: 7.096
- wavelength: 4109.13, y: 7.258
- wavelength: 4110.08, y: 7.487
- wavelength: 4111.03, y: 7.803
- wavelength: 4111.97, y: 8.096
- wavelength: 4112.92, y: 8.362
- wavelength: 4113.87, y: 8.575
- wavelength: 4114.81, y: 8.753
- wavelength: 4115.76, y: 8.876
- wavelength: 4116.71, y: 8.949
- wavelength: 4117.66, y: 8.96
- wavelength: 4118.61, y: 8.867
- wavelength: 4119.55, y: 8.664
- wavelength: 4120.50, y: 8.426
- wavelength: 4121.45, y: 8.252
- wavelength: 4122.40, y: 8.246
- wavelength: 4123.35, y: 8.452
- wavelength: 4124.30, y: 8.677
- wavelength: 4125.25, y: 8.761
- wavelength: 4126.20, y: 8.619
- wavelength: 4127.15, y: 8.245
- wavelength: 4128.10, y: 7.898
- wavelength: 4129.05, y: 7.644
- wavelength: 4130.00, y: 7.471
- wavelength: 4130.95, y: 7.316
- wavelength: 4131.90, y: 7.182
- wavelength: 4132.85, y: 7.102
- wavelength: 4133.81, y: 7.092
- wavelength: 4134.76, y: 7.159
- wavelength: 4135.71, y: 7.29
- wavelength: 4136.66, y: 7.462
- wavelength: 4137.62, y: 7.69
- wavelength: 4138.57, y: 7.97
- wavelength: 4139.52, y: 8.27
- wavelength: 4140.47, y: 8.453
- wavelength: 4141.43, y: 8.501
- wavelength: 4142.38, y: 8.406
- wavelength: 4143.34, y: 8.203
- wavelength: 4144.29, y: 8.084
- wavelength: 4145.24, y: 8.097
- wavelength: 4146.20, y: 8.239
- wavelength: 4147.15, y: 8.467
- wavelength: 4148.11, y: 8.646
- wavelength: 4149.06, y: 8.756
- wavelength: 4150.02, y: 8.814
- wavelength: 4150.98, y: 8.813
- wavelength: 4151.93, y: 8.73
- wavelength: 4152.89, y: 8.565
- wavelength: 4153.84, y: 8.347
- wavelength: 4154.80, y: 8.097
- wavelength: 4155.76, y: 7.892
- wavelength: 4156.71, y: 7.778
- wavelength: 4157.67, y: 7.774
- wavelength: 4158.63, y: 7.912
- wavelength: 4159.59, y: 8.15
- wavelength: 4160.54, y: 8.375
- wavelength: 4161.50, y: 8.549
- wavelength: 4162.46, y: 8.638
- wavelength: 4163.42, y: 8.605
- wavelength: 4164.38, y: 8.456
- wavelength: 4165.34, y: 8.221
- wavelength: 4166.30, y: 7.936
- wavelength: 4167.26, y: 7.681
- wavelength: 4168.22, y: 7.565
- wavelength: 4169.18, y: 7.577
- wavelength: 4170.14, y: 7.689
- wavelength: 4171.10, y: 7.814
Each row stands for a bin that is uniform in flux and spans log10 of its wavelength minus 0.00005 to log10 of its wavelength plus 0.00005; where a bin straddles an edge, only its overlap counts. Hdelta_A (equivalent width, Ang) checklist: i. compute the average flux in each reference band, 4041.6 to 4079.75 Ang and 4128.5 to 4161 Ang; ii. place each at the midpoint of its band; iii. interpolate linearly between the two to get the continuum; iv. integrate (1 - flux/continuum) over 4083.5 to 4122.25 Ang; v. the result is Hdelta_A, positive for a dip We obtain 2.7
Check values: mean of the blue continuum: 9.22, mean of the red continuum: 8.02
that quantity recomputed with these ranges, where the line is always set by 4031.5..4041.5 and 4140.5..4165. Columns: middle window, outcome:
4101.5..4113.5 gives 1.4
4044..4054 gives -0.3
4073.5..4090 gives 0.9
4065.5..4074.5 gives 0.0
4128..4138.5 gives 1.4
